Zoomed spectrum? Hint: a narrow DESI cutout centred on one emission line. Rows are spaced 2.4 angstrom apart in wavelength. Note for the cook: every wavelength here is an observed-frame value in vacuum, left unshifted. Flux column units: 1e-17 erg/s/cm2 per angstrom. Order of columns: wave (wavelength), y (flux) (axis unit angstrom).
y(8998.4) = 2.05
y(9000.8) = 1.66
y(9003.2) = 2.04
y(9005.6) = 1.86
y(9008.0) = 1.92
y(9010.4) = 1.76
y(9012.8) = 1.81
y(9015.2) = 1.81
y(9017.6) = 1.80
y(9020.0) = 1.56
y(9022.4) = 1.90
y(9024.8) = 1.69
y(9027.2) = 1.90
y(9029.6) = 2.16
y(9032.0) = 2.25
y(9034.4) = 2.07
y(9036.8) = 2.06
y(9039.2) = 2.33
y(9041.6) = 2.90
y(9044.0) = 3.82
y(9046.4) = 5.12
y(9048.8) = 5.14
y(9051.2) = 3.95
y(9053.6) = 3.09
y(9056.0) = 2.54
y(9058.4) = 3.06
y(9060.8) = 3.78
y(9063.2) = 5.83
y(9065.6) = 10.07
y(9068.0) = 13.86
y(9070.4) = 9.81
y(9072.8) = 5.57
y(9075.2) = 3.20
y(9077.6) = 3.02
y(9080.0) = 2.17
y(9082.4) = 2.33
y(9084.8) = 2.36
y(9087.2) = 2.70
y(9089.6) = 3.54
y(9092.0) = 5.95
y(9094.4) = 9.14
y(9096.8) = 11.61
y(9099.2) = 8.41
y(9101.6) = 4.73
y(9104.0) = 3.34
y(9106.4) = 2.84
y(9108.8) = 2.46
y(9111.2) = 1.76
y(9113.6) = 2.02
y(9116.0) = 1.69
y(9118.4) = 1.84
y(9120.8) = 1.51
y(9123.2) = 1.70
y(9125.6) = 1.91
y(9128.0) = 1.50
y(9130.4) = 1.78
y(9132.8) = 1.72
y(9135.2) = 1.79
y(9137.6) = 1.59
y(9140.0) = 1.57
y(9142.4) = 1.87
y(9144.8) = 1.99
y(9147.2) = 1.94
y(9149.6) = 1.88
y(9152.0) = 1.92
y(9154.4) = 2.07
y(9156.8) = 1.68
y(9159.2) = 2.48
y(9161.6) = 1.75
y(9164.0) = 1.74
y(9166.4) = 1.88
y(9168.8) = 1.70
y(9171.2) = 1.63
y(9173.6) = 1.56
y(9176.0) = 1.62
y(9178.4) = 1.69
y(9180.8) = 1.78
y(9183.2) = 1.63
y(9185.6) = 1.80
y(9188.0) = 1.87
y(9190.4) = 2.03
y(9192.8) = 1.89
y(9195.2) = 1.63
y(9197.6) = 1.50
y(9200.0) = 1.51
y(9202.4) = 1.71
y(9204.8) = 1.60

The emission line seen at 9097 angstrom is [N II] 6583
